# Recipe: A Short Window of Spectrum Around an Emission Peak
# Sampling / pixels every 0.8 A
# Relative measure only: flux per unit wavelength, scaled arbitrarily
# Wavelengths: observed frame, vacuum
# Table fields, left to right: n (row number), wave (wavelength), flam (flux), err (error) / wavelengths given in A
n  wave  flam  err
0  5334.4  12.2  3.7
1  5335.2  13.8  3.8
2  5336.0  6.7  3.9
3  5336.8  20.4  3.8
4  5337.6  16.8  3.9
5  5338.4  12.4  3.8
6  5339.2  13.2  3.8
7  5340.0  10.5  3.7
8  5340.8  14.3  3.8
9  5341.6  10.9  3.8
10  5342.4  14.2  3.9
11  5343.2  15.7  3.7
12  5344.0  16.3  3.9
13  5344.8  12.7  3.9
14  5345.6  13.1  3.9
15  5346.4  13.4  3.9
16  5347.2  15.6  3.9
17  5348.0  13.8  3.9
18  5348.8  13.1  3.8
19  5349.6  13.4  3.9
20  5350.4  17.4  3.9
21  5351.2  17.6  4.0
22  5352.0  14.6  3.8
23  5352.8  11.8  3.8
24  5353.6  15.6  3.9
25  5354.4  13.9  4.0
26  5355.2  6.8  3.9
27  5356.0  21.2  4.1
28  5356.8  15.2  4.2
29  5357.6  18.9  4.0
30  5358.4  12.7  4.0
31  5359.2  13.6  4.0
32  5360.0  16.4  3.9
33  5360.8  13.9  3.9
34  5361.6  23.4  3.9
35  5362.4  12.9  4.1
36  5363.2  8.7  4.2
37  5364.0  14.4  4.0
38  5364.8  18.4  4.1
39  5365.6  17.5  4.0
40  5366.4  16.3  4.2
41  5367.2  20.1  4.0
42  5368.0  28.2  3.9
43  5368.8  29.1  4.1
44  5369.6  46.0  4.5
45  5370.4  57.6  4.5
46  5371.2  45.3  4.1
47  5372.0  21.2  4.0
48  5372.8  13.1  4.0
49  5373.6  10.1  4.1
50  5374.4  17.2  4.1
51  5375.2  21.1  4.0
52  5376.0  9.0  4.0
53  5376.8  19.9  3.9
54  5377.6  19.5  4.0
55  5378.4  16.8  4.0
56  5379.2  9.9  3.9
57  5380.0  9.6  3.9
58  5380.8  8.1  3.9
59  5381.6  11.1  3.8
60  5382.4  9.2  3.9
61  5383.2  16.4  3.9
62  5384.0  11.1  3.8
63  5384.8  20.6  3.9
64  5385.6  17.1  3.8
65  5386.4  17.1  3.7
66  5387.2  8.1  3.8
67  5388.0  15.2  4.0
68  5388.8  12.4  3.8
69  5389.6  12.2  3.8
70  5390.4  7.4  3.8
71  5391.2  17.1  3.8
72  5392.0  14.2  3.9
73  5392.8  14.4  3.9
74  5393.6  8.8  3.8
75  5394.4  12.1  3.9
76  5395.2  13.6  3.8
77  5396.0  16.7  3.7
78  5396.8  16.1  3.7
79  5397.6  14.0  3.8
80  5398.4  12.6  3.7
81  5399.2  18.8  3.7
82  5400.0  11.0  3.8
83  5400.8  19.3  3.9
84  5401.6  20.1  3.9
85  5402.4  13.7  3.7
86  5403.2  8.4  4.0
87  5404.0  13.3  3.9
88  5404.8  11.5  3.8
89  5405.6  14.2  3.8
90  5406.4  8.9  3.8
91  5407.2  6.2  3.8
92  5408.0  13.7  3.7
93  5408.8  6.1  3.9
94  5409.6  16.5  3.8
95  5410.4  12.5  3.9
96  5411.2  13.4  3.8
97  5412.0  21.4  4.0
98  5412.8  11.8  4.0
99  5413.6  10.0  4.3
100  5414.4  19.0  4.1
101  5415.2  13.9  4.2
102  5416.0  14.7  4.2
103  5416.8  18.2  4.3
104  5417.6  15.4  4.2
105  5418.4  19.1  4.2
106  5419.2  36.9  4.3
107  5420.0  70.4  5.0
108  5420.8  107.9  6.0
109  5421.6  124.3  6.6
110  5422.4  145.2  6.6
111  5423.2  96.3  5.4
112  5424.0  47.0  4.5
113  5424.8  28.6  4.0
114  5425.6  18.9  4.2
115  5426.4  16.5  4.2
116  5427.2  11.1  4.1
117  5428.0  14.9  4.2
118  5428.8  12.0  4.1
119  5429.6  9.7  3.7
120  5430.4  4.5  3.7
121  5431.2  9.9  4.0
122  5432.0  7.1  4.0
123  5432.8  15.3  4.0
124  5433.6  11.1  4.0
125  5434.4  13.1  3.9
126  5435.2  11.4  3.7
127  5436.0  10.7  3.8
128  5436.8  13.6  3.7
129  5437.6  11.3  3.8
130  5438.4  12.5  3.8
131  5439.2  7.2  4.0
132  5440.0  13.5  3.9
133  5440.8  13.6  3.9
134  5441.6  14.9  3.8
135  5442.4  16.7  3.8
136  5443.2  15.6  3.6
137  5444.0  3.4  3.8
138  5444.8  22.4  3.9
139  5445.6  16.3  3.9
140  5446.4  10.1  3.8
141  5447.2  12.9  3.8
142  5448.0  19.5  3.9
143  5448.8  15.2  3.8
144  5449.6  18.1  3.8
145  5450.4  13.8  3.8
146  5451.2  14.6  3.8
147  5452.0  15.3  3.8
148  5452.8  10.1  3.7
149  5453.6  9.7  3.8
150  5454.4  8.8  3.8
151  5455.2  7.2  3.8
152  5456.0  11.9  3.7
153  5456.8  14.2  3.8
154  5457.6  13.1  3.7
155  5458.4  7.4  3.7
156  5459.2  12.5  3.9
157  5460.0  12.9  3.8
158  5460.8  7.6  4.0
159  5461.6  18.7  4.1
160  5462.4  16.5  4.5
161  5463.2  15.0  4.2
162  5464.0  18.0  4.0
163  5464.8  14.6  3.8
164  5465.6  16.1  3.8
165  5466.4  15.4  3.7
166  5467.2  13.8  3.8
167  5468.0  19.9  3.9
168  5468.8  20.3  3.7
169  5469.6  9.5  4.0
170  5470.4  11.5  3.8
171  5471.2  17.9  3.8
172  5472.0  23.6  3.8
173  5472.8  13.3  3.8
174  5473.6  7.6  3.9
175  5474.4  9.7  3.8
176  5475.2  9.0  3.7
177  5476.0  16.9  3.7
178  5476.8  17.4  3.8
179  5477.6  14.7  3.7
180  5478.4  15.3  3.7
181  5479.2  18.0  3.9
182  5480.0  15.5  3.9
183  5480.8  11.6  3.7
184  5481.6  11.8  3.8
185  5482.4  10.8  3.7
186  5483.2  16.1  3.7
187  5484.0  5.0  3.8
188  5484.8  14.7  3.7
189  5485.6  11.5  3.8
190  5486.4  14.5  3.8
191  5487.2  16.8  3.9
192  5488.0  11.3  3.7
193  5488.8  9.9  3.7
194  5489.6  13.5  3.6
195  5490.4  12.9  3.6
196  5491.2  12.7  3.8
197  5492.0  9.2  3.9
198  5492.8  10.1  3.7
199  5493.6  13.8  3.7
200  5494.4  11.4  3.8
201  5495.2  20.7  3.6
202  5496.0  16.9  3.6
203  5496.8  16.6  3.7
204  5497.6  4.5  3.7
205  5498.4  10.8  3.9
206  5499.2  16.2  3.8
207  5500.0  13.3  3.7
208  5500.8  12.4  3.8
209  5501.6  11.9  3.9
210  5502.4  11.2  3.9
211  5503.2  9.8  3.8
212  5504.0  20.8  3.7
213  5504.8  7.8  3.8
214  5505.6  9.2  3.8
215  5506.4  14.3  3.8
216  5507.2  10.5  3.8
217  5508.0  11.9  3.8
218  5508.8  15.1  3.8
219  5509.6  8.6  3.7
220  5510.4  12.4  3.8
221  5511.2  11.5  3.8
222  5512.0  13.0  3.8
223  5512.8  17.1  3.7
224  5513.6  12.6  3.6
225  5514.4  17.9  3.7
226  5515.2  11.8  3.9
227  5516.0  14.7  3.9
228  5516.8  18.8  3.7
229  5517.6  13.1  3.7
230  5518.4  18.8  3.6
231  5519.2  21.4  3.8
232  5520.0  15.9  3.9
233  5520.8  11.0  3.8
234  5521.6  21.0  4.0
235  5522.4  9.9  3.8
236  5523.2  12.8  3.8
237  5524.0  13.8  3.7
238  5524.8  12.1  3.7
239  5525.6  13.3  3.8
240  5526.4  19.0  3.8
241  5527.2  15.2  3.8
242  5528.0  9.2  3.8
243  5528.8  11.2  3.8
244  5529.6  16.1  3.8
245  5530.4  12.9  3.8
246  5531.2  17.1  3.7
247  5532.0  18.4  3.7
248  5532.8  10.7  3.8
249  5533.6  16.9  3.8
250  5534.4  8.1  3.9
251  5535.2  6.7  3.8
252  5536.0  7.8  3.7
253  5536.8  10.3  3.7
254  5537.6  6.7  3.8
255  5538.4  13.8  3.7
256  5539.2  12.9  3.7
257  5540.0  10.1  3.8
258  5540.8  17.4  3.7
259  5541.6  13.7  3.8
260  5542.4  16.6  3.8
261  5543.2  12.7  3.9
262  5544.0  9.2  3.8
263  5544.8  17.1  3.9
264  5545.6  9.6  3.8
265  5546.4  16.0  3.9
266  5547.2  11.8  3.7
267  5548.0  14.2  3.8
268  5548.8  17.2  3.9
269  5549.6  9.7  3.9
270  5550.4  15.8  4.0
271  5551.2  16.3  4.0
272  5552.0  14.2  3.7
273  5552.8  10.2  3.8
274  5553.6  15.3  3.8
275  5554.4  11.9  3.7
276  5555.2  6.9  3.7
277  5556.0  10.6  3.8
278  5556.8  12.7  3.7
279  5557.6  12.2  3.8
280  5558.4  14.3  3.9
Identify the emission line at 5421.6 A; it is [O III] 5007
